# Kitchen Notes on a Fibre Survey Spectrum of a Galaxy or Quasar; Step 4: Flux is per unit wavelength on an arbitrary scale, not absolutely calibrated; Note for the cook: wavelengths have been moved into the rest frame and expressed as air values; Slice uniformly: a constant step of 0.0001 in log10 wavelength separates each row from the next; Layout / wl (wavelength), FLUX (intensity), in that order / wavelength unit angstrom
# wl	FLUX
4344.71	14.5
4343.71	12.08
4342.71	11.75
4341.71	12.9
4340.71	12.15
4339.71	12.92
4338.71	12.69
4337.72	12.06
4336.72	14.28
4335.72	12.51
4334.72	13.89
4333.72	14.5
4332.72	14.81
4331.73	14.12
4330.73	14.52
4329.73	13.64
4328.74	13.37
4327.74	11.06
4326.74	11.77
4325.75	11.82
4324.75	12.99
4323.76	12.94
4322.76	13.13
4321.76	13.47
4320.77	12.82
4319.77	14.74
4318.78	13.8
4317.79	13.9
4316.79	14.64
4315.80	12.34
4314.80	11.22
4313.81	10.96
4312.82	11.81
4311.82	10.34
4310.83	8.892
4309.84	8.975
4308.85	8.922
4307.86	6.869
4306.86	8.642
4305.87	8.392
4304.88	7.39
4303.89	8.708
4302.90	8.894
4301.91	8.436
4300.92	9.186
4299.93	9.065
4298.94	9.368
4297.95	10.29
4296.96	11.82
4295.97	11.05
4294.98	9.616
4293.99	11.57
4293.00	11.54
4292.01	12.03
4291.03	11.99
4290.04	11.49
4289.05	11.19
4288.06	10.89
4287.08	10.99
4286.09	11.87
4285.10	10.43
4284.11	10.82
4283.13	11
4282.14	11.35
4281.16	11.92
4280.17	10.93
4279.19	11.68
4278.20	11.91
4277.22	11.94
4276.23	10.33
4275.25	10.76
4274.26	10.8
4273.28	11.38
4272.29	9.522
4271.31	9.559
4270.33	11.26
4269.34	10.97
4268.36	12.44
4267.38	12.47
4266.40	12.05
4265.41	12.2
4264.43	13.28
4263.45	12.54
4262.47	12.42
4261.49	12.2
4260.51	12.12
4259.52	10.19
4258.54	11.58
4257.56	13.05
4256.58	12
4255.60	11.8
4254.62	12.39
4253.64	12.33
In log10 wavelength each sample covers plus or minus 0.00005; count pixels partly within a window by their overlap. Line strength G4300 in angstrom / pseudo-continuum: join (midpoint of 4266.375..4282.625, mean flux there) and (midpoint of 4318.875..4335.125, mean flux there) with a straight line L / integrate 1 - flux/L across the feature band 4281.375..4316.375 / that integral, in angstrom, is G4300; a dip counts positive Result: 5.5 angstrom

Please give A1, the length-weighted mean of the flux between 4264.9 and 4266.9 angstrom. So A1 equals 12.1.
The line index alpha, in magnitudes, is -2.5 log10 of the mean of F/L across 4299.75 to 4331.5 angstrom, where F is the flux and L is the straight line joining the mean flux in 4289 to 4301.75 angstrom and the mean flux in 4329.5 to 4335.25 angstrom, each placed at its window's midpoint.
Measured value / 0.14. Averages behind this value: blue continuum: 10.7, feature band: 11.2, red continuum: 14.3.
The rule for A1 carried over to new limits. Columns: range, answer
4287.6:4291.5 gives 11.4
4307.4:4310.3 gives 8.28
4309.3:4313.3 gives 9.99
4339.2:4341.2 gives 12.5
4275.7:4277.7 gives 11.1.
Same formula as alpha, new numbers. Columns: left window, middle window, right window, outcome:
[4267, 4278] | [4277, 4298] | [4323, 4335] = 0.031 mag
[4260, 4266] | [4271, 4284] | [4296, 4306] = 0.018 mag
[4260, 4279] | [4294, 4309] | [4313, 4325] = 0.335 mag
